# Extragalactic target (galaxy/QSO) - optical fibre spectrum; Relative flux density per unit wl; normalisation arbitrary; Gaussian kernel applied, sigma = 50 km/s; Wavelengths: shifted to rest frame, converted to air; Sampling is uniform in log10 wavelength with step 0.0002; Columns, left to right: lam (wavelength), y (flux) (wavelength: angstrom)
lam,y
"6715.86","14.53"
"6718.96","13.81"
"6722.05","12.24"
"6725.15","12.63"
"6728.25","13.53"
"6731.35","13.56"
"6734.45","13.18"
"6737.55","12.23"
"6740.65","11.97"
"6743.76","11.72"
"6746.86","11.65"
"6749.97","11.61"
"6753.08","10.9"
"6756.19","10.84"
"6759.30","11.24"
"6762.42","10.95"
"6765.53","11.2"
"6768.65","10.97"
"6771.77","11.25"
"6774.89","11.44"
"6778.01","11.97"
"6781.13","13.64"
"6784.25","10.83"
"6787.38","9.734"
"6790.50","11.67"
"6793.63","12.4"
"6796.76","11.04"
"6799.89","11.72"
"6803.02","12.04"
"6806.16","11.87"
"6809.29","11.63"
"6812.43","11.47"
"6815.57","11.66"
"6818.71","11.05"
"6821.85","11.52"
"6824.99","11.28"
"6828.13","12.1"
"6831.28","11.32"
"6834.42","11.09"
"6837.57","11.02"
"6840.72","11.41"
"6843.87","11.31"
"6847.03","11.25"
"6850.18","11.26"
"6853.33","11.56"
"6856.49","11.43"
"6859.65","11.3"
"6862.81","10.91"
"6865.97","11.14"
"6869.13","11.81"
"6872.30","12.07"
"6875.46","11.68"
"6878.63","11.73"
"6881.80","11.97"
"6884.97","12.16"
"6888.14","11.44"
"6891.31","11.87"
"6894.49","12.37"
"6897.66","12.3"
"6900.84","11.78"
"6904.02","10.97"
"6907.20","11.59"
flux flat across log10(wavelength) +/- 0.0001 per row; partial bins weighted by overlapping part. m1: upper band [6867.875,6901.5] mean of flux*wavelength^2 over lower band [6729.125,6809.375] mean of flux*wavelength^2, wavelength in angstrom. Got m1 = 1.1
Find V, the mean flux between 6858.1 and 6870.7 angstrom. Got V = 11.3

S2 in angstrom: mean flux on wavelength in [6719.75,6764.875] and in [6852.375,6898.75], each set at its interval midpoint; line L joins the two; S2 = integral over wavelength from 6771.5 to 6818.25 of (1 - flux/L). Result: 1.1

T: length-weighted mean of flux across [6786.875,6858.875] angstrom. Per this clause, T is 11.5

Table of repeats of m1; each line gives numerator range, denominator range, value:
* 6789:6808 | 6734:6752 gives 1.00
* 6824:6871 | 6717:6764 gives 0.96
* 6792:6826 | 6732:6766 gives 1.01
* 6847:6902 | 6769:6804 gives 1.03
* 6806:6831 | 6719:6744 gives 0.93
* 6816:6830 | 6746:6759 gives 1.05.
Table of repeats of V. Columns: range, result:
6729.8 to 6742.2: 12.7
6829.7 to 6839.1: 11.1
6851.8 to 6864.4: 11.3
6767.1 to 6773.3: 11.1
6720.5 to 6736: 13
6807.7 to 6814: 11.6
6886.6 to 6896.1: 11.9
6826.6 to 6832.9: 11.7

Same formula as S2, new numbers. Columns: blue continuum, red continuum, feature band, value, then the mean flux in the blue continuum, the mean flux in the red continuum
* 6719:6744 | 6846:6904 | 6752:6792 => 3.72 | 12.8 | 11.7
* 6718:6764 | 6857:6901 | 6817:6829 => 0.44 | 12.1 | 11.7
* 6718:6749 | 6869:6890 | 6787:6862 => 4.24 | 12.6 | 11.8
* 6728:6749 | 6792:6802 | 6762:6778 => 1.08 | 12.5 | 11.7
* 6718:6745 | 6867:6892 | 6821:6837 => 0.94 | 12.8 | 11.8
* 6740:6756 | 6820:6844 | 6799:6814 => -0.44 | 11.5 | 11.4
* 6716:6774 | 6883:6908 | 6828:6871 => 2.00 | 12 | 11.8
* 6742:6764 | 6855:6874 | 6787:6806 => -0.38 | 11.3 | 11.4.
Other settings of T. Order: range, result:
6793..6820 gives 11.6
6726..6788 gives 11.8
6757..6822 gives 11.5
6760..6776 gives 11.2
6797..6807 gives 11.8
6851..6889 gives 11.6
